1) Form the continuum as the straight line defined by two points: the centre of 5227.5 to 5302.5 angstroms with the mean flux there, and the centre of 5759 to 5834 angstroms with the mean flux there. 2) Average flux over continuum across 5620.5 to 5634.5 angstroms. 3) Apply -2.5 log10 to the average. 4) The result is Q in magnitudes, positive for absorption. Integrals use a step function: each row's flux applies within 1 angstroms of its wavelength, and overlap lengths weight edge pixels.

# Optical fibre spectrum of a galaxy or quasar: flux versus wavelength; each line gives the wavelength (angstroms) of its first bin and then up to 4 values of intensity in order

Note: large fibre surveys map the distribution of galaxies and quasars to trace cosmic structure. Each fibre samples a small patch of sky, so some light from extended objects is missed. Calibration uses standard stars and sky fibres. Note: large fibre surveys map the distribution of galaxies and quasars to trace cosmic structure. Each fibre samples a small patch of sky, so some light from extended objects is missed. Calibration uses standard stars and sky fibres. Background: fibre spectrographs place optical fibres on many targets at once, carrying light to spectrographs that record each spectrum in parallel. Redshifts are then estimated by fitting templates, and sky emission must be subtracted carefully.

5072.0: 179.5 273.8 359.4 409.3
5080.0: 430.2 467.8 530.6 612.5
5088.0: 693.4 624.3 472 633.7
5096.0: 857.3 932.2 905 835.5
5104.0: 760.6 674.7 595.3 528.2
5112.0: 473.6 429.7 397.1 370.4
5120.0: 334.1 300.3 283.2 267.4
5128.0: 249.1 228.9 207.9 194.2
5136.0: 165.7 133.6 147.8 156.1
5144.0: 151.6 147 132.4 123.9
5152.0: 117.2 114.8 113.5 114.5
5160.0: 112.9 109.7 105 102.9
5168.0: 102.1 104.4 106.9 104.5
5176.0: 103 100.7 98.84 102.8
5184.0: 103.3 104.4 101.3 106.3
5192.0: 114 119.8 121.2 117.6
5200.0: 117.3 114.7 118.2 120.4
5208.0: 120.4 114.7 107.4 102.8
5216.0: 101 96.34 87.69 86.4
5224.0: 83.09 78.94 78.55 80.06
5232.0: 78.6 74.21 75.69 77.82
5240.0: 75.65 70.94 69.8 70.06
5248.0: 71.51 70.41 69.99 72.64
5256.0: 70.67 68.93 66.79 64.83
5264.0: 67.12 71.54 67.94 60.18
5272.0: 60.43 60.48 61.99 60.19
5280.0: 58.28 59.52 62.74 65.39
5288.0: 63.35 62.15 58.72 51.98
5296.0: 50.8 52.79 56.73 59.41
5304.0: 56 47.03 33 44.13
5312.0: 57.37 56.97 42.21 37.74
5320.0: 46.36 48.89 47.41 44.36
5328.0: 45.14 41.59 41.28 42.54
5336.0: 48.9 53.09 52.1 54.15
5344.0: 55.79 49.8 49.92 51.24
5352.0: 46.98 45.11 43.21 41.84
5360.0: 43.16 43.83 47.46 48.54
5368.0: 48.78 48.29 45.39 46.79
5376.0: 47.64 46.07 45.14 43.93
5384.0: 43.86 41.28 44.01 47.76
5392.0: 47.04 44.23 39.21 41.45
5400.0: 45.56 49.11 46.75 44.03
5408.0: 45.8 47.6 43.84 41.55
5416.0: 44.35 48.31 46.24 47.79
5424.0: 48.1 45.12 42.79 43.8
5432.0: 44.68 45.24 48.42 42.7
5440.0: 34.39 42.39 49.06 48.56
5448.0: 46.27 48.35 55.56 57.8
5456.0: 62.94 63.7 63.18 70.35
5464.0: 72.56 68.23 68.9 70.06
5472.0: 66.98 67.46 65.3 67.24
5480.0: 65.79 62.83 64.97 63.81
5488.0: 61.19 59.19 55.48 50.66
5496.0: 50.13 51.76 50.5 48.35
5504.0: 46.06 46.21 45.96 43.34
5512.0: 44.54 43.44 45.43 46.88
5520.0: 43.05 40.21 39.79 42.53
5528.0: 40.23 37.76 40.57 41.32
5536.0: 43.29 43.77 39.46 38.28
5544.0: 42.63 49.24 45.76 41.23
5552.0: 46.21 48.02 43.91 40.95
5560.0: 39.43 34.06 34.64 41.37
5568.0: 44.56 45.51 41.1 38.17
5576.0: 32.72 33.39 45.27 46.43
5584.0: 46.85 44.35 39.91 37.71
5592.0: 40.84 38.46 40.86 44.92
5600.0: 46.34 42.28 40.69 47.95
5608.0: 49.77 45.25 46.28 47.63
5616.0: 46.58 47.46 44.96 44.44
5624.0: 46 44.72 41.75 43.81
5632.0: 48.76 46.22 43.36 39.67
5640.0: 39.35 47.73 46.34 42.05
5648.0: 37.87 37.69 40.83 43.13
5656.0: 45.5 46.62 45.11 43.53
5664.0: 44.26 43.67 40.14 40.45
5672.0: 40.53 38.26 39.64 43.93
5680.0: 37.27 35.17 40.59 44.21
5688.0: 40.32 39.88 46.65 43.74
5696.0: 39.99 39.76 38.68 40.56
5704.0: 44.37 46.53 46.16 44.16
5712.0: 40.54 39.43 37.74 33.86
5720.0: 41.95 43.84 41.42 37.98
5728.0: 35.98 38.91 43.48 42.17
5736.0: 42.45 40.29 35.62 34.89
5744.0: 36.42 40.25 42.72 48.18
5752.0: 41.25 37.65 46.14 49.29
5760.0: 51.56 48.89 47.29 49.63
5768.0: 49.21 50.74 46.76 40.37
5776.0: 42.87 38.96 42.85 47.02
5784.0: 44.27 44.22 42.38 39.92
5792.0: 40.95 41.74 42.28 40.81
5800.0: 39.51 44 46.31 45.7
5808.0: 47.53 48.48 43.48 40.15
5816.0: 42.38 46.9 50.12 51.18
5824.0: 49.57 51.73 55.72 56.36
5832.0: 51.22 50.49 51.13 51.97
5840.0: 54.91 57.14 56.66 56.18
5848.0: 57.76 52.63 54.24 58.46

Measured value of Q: 0.17 mag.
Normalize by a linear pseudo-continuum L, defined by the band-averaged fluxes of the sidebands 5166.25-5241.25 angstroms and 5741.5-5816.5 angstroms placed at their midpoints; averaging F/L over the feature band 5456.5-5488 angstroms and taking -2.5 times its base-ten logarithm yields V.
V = 0.113 mag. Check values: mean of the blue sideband 100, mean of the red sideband 43.9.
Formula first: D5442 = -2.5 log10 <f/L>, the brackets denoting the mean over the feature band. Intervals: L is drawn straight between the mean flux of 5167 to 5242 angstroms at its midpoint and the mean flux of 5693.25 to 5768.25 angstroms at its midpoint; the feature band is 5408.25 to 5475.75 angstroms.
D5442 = 0.36 mag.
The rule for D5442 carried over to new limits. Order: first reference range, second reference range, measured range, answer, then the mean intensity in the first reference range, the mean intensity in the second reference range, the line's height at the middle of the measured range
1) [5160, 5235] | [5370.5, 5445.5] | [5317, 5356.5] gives 0.33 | 103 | 45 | 64.4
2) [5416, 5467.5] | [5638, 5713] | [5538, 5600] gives 0.12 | 51.5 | 42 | 46.3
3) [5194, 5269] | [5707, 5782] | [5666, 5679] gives 0.20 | 87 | 42.5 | 48.8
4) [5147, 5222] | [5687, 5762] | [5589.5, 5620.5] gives 0.26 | 109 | 41.6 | 56.6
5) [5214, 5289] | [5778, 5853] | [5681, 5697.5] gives 0.28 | 72.3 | 48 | 53.4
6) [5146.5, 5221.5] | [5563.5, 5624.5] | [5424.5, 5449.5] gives 0.47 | 110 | 43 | 68.6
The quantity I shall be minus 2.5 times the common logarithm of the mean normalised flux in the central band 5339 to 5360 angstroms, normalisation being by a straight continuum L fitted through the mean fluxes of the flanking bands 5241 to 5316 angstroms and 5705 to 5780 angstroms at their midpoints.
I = 0.20 mag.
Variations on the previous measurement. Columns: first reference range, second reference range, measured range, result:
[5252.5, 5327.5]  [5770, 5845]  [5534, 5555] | 0.191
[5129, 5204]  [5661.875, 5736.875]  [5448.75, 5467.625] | 0.253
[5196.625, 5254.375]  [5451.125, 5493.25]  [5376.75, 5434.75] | 0.499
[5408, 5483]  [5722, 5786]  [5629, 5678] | 0.095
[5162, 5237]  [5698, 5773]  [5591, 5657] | 0.240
